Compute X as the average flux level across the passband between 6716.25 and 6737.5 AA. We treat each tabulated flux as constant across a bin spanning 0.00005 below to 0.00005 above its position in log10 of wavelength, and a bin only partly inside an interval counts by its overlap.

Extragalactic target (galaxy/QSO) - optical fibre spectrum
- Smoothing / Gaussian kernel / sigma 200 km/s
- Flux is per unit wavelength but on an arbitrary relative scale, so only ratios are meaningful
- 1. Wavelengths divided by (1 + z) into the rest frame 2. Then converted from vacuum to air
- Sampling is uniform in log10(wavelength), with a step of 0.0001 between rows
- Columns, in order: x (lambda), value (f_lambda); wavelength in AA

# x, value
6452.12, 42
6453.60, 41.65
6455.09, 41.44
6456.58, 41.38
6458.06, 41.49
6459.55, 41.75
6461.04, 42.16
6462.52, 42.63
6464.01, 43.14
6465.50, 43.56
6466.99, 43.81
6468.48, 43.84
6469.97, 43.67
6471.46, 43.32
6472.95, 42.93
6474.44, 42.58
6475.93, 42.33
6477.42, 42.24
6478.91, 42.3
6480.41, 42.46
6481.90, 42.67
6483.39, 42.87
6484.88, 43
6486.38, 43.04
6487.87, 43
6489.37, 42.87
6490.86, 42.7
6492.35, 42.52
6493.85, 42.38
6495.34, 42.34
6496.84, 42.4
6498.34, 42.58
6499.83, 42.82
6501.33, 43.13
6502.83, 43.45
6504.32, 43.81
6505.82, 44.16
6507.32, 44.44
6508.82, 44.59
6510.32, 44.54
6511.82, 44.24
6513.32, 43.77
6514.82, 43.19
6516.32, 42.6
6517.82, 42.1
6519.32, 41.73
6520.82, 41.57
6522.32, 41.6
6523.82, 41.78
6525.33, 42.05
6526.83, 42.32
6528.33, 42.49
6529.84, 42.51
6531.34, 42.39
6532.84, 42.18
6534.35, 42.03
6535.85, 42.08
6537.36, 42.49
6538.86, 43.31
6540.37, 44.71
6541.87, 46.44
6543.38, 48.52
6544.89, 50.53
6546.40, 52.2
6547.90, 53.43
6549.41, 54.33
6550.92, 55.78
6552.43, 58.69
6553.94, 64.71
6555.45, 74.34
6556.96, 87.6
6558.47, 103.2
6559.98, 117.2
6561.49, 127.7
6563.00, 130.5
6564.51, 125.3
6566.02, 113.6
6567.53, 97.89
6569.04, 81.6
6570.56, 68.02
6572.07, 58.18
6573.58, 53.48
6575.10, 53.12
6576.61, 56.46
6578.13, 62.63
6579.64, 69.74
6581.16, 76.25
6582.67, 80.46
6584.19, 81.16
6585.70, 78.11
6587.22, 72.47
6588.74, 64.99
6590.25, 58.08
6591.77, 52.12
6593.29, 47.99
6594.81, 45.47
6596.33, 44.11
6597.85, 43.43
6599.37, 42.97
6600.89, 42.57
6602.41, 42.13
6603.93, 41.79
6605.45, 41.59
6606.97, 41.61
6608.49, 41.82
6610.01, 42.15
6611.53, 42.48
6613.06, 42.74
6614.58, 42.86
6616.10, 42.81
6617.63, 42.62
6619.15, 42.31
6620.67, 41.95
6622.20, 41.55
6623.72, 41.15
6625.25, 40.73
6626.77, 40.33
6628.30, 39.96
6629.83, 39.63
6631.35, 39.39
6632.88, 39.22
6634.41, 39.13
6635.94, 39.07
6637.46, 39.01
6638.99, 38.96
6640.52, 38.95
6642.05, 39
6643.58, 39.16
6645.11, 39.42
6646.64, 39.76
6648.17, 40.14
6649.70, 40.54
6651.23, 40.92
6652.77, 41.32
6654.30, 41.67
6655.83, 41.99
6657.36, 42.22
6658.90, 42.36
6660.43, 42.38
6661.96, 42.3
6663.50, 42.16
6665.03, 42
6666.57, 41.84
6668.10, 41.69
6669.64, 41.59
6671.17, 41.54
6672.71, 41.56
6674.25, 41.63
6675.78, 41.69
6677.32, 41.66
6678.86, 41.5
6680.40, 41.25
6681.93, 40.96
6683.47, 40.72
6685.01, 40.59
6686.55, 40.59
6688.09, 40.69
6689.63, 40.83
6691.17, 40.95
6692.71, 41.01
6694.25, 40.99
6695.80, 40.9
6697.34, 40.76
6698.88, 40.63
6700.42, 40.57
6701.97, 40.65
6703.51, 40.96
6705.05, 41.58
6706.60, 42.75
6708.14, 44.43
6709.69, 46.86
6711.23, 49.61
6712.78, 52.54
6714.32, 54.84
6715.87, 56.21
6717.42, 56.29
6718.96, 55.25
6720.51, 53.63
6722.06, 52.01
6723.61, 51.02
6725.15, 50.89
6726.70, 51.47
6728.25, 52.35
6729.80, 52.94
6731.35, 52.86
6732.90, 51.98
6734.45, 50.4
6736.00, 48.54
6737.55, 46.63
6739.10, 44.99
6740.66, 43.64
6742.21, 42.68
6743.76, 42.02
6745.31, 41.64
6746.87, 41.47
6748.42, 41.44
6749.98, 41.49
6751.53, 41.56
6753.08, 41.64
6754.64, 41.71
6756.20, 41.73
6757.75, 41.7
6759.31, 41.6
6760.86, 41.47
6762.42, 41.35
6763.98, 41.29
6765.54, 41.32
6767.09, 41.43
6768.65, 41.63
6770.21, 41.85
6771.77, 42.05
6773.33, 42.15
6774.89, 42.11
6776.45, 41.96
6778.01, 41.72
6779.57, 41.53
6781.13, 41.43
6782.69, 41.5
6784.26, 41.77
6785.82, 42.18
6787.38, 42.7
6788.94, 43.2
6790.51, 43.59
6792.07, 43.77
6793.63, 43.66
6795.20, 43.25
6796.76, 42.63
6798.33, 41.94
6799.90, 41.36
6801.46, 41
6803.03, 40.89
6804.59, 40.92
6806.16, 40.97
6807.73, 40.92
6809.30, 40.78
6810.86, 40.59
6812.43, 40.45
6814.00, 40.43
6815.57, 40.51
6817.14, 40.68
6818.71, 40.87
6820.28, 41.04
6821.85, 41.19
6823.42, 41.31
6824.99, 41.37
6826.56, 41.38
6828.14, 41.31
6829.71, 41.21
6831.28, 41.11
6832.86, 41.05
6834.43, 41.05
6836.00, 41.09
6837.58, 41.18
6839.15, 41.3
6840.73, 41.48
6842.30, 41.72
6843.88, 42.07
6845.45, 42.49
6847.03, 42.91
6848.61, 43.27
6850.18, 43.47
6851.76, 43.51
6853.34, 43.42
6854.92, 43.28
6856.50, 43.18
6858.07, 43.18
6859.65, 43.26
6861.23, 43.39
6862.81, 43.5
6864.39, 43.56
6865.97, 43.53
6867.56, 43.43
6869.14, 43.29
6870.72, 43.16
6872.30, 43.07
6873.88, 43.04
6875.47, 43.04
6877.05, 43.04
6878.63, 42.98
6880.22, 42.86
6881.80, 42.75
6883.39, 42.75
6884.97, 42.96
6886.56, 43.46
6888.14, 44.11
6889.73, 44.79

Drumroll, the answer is 52.2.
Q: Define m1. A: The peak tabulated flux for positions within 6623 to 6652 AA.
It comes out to 41.15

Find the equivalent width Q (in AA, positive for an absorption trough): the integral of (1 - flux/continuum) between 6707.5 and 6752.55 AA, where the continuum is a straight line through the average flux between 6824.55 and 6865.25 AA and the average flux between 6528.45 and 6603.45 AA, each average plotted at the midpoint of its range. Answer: 2.54 AA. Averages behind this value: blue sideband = 64.6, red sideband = 42.3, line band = 48.6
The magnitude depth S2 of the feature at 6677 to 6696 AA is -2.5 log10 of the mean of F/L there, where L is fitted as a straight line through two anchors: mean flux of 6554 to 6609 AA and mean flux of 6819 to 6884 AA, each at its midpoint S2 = 0.40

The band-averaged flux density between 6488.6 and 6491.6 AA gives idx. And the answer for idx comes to 42.8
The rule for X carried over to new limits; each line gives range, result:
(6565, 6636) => 53.4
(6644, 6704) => 41.2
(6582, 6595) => 65.2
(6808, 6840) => 41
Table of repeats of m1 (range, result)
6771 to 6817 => 43.77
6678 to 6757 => 56.29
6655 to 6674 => 42.38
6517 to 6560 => 117.2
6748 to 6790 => 43.2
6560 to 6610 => 130.5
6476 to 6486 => 43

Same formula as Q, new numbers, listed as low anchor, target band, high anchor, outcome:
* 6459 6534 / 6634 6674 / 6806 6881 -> 1.6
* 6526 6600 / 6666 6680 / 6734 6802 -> 3.0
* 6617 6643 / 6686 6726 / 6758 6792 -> -4.9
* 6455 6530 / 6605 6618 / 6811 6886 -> 0.1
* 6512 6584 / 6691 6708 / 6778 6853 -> 3.2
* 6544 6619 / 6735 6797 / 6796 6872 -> 7.1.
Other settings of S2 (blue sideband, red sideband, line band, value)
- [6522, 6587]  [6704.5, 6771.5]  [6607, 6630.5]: 0.38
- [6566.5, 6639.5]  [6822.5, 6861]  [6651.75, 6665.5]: 0.17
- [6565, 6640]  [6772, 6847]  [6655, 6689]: 0.18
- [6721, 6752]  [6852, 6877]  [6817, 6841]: 0.08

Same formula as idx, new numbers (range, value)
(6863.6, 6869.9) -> 43.4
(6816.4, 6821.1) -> 40.9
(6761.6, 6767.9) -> 41.3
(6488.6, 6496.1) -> 42.6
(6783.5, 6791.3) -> 42.7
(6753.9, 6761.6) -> 41.7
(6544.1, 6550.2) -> 52.6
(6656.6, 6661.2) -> 42.3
